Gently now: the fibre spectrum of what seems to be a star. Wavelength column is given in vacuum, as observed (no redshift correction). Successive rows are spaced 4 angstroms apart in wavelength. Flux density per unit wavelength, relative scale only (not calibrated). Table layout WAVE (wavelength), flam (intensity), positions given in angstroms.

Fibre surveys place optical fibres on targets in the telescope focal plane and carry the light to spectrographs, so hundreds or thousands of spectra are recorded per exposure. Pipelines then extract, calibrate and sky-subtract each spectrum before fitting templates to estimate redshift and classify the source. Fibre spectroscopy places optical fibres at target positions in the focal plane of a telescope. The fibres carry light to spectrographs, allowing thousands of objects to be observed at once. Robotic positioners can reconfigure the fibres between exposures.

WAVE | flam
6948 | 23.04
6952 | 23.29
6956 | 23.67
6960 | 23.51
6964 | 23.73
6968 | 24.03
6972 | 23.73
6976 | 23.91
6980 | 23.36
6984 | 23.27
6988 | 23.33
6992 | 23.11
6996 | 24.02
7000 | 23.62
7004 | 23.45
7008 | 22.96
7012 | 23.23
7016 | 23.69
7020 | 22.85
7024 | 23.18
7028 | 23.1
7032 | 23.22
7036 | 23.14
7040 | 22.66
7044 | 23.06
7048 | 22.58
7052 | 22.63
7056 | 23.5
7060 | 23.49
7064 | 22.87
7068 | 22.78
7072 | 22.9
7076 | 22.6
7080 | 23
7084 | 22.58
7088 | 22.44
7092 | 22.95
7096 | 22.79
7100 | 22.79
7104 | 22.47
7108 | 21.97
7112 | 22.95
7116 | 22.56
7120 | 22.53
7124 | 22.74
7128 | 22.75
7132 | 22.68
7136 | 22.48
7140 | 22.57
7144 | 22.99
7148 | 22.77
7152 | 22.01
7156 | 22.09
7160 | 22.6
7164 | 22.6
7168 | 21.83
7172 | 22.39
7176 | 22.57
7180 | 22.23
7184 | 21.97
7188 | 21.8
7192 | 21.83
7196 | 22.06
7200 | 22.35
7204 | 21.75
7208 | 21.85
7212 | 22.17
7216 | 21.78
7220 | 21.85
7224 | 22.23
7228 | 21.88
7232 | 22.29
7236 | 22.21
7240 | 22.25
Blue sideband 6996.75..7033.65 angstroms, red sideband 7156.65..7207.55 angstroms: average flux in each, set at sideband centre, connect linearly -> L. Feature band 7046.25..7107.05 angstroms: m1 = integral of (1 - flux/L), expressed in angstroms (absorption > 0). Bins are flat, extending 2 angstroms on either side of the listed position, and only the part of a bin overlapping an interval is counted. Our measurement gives 0.1 angstroms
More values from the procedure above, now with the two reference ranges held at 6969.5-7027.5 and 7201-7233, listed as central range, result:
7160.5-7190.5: 0.0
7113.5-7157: -0.1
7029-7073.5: 0.1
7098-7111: 0.1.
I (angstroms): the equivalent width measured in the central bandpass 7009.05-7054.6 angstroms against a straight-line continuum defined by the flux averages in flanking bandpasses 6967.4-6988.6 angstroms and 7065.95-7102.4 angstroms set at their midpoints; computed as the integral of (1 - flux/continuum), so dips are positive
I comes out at 0.26 angstroms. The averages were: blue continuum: 23.6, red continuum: 22.8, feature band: 23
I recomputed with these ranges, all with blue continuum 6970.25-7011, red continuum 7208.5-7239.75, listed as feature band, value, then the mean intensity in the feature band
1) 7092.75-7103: 0.0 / 22.8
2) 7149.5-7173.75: 0.2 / 22.3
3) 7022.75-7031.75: 0.0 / 23.2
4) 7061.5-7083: 0.1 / 22.8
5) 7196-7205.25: 0.1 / 22.1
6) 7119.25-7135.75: 0.0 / 22.7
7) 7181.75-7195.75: 0.2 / 21.9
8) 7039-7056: 0.2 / 22.8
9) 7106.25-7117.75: 0.1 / 22.5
